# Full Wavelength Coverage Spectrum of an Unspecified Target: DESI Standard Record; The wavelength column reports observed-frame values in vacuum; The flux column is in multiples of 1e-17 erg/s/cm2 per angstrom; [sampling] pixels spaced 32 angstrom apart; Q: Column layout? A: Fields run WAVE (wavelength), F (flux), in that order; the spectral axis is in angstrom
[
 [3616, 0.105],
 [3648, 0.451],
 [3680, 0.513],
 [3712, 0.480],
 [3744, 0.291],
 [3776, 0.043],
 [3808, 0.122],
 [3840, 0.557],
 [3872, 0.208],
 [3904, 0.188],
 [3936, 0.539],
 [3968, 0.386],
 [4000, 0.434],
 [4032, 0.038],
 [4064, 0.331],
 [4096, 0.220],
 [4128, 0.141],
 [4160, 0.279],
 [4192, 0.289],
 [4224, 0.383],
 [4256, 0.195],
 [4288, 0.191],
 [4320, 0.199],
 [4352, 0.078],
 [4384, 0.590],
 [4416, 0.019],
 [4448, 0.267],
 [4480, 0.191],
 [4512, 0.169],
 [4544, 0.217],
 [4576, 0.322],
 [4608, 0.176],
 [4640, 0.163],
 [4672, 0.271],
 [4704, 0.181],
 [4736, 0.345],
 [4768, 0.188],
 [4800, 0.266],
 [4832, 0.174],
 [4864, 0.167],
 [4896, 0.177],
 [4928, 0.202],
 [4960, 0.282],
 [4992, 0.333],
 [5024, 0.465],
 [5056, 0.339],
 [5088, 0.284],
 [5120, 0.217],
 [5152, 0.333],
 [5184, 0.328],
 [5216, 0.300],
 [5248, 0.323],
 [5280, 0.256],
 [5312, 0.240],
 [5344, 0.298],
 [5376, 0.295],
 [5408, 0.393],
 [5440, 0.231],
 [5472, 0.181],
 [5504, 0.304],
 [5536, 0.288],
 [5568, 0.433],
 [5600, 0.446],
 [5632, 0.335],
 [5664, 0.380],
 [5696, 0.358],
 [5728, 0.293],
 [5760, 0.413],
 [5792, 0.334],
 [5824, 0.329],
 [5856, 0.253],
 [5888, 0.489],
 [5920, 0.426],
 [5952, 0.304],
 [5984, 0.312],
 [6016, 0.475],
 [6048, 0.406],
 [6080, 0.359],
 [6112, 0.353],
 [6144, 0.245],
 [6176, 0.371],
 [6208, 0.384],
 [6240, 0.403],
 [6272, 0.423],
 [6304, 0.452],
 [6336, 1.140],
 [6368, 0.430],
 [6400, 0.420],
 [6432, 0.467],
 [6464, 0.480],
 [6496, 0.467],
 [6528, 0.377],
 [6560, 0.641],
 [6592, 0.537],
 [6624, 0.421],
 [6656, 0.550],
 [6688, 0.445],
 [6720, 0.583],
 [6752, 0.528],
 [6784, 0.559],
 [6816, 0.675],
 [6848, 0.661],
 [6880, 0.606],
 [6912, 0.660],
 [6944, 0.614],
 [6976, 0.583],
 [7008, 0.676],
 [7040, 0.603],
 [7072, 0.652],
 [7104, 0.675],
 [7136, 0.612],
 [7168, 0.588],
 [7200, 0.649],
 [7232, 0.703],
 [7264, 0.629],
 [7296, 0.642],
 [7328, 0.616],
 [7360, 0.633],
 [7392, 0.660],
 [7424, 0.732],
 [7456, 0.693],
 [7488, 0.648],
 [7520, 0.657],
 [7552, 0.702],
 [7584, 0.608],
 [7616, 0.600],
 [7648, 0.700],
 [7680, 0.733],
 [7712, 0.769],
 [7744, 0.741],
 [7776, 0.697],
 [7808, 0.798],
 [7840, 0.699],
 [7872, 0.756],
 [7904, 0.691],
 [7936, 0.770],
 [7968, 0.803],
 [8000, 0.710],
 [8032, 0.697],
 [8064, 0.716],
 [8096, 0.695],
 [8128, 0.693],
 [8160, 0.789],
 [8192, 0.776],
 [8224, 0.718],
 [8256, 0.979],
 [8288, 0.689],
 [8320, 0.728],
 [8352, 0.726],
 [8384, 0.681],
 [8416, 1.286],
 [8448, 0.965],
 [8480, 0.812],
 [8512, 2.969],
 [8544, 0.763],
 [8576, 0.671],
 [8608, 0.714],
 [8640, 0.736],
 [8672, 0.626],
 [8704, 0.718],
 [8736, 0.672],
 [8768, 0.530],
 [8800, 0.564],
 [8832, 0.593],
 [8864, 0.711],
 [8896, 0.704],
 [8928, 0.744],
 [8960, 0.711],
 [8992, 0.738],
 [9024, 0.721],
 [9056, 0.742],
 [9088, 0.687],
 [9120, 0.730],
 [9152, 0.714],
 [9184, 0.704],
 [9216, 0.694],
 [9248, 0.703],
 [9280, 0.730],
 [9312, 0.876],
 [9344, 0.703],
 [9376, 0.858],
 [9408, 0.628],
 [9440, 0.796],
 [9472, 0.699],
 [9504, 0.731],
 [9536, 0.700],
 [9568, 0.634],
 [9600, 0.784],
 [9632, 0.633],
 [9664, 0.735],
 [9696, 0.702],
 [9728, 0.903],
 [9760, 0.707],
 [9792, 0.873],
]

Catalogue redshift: 0.70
